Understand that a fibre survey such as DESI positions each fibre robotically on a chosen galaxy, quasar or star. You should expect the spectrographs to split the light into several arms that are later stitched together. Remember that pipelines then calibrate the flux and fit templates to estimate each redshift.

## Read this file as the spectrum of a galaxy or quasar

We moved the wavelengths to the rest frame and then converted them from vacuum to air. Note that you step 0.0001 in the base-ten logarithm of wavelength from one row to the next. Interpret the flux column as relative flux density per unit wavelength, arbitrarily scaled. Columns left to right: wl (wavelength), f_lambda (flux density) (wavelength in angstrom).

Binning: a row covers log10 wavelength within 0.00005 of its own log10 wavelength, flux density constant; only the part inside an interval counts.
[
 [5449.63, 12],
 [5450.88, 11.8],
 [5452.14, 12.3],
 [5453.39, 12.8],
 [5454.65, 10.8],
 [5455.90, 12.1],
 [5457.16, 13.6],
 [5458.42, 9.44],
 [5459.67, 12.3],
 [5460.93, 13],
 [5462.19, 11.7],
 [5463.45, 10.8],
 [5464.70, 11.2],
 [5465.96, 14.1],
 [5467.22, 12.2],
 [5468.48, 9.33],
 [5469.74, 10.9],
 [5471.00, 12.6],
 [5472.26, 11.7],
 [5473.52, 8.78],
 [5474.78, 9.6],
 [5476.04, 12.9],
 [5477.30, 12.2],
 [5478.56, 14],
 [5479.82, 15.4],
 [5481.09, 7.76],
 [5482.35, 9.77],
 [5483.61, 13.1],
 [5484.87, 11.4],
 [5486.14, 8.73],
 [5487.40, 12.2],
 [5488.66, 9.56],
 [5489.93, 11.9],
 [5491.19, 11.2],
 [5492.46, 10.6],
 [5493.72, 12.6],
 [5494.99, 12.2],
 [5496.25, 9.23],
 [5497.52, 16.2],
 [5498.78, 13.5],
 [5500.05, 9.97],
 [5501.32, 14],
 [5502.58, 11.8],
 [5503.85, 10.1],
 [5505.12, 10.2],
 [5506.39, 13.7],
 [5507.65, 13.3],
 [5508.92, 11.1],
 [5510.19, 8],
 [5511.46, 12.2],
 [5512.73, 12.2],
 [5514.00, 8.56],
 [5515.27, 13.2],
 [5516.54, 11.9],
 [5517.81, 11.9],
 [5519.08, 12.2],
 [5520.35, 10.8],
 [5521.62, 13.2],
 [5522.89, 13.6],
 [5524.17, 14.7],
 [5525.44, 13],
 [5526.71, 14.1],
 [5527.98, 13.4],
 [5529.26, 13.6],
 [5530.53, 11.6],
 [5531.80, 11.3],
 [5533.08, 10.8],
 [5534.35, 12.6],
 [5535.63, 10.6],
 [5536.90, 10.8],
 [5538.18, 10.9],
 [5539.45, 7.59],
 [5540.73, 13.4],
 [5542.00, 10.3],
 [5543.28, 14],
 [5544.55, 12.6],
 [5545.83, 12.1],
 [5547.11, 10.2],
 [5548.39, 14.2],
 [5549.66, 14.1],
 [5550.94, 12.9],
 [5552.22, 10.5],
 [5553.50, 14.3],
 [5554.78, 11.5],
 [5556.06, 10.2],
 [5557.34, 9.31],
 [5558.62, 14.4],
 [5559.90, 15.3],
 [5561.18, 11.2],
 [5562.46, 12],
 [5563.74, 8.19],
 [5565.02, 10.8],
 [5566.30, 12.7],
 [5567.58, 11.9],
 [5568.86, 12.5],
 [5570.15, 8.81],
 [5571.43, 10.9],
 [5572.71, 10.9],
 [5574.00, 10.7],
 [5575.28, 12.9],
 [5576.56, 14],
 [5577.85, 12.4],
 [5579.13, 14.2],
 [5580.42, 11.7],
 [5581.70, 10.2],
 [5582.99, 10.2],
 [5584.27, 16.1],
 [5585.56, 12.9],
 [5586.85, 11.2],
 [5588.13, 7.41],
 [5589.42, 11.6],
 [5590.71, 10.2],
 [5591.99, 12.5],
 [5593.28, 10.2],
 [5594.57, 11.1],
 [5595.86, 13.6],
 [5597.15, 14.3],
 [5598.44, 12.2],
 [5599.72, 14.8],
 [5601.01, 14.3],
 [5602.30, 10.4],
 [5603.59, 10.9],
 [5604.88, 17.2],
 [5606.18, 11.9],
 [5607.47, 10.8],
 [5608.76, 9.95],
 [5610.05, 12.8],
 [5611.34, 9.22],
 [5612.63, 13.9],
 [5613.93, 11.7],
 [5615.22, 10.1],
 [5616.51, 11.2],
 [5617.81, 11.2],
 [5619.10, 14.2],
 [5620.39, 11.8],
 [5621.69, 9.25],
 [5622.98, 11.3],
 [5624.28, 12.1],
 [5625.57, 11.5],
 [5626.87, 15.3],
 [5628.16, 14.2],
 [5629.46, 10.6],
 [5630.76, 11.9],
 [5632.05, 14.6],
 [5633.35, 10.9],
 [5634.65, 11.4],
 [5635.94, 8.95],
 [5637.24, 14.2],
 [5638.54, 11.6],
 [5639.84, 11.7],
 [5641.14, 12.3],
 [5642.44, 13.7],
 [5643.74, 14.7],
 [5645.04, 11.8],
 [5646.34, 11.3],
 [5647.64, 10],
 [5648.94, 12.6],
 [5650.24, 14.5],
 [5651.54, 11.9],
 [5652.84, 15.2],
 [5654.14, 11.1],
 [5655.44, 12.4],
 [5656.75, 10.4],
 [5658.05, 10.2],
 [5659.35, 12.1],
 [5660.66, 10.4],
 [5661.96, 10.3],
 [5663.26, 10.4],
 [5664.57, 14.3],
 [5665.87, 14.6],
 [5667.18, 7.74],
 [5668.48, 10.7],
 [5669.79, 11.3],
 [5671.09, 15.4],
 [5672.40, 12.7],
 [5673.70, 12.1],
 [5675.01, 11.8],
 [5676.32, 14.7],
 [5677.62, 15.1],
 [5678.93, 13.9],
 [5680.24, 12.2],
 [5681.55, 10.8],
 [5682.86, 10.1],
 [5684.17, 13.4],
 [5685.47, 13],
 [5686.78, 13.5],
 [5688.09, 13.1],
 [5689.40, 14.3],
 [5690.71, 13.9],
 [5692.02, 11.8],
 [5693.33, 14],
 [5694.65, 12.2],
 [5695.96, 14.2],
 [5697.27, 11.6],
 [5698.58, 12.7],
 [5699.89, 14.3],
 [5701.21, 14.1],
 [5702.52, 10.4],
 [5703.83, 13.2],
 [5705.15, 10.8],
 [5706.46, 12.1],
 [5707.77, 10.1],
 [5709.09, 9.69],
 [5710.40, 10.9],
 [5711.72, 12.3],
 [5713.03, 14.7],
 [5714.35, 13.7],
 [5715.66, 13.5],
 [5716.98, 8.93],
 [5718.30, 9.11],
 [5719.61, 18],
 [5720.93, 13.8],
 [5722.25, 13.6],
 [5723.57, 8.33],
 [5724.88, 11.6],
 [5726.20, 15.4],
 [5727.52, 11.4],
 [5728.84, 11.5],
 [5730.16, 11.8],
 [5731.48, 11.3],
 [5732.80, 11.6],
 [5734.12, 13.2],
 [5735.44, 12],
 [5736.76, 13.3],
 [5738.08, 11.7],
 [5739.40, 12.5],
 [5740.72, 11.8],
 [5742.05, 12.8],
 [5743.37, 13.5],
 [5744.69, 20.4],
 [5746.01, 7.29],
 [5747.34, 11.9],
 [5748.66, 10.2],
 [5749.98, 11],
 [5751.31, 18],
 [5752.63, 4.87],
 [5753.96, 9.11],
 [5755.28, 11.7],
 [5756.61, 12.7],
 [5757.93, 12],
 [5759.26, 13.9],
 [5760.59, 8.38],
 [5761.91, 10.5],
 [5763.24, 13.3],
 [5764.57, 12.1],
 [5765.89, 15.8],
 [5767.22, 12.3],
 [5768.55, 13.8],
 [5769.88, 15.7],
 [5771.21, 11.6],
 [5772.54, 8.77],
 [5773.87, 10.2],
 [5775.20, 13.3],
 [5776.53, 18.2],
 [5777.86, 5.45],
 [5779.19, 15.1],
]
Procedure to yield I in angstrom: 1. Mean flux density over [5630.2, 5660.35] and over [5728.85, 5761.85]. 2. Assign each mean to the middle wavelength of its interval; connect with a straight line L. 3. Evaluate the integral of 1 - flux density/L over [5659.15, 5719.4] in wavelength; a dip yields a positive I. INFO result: -1.6 angstrom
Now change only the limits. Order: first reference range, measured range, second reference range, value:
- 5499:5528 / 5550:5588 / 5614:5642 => 0.4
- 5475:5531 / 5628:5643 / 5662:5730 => 0.3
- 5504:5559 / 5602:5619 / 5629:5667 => 0.4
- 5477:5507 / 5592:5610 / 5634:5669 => -1.0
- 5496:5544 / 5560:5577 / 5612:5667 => 0.8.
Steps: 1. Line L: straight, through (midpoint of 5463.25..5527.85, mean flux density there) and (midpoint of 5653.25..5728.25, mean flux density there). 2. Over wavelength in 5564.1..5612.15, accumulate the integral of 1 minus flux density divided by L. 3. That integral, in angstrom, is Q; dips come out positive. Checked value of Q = 0.6 angstrom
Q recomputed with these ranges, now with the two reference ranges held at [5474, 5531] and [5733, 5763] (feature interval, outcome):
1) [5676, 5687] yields -0.9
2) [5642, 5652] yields -0.5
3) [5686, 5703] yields -1.7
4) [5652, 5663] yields 0.4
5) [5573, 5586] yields -0.6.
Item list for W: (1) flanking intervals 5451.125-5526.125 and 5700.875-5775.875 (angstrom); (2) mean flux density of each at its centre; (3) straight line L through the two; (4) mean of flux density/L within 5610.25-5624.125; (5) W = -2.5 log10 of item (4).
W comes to 0.045 mag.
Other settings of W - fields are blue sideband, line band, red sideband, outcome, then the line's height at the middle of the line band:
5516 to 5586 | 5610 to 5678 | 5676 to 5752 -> 0.02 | 12.4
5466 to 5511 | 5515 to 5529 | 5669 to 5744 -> -0.11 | 11.7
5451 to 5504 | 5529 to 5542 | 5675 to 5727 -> 0.07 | 11.9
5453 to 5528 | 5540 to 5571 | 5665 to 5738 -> 0.00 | 12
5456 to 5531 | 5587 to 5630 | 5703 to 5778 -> 0.01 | 12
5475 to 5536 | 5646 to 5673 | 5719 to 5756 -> 0.02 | 12.1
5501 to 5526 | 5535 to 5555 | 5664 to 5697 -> 0.02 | 12.1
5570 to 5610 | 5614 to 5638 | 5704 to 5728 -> 0.01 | 12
